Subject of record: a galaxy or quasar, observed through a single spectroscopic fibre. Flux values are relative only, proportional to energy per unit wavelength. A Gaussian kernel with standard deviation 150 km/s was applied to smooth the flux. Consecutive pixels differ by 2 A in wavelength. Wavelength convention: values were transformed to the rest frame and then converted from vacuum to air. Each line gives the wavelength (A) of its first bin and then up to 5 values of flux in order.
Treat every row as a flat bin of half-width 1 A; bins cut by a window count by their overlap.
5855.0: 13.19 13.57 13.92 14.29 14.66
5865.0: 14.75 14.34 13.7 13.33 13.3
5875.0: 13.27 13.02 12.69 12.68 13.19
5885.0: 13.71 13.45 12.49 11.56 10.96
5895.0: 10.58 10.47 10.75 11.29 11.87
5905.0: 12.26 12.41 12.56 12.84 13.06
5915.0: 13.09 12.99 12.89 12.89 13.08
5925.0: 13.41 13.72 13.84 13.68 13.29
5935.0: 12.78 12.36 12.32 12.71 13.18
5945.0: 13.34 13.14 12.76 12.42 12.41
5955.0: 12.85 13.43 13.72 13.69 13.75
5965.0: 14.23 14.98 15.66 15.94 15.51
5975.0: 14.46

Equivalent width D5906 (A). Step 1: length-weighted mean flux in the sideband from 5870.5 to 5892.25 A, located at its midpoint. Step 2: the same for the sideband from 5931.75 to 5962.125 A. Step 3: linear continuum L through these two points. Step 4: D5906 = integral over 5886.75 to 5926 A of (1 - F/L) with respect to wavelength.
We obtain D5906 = 2.2 A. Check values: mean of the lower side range 12.9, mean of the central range 12.2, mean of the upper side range 13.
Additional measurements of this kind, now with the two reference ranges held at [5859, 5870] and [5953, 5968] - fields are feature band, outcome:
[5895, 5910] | 2.65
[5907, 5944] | 2.42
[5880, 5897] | 2.33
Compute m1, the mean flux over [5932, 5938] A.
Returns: 12.8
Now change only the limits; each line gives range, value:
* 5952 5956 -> 12.6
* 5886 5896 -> 11.8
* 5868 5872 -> 13.5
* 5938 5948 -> 12.9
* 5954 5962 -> 13.4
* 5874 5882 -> 12.9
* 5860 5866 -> 14.6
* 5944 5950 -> 13.1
